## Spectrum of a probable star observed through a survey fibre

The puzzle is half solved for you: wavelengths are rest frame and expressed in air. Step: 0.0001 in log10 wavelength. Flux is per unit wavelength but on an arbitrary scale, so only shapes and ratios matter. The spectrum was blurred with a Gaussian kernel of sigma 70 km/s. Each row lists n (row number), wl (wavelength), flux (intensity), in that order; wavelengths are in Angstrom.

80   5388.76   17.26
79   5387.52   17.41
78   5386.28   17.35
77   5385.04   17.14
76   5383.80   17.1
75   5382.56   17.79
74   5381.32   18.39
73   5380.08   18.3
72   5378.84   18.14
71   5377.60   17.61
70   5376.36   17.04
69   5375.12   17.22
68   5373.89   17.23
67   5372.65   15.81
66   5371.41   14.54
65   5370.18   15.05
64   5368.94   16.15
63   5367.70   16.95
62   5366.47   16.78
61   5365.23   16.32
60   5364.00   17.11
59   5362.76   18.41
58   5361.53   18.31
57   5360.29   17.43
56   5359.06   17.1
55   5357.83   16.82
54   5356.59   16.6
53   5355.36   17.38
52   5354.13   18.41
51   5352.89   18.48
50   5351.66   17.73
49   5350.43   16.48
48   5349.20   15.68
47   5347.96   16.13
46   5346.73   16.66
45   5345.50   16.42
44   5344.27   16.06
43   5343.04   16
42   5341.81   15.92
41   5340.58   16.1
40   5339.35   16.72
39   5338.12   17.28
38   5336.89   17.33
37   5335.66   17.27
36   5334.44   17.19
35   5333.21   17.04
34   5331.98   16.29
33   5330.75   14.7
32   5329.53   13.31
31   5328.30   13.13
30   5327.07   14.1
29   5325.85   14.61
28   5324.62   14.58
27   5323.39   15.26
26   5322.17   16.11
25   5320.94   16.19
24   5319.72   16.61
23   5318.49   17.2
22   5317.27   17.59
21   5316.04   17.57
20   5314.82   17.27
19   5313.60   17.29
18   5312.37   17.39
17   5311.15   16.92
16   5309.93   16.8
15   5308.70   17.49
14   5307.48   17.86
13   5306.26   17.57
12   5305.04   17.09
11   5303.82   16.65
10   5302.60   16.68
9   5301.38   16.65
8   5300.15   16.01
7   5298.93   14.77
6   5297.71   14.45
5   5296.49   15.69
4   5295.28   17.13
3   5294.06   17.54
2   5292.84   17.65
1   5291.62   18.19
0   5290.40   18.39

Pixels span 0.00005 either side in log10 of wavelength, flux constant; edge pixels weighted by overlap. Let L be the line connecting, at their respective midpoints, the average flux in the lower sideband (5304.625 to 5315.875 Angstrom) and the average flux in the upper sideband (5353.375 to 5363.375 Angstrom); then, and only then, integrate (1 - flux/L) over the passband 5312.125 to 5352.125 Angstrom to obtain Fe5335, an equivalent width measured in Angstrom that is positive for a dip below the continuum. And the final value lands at 2.82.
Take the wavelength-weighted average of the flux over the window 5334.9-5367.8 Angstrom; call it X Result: 17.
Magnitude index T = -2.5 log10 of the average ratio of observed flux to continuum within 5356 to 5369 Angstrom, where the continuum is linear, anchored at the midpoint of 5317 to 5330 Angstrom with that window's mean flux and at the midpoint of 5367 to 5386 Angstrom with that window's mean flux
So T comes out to -0.04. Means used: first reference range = 15.3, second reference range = 17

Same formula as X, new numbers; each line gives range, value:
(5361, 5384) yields 17.1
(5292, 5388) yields 16.7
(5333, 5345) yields 16.7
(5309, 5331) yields 16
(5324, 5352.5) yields 16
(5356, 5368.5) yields 17.2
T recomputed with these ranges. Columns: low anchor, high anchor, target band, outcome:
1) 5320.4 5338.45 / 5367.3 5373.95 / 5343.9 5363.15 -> -0.09 mag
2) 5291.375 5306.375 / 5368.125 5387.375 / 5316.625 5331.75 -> 0.09 mag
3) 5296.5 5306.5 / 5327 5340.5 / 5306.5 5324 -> -0.06 mag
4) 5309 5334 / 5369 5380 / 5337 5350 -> 0.00 mag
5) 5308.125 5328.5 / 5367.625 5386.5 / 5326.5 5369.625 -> 0.01 mag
